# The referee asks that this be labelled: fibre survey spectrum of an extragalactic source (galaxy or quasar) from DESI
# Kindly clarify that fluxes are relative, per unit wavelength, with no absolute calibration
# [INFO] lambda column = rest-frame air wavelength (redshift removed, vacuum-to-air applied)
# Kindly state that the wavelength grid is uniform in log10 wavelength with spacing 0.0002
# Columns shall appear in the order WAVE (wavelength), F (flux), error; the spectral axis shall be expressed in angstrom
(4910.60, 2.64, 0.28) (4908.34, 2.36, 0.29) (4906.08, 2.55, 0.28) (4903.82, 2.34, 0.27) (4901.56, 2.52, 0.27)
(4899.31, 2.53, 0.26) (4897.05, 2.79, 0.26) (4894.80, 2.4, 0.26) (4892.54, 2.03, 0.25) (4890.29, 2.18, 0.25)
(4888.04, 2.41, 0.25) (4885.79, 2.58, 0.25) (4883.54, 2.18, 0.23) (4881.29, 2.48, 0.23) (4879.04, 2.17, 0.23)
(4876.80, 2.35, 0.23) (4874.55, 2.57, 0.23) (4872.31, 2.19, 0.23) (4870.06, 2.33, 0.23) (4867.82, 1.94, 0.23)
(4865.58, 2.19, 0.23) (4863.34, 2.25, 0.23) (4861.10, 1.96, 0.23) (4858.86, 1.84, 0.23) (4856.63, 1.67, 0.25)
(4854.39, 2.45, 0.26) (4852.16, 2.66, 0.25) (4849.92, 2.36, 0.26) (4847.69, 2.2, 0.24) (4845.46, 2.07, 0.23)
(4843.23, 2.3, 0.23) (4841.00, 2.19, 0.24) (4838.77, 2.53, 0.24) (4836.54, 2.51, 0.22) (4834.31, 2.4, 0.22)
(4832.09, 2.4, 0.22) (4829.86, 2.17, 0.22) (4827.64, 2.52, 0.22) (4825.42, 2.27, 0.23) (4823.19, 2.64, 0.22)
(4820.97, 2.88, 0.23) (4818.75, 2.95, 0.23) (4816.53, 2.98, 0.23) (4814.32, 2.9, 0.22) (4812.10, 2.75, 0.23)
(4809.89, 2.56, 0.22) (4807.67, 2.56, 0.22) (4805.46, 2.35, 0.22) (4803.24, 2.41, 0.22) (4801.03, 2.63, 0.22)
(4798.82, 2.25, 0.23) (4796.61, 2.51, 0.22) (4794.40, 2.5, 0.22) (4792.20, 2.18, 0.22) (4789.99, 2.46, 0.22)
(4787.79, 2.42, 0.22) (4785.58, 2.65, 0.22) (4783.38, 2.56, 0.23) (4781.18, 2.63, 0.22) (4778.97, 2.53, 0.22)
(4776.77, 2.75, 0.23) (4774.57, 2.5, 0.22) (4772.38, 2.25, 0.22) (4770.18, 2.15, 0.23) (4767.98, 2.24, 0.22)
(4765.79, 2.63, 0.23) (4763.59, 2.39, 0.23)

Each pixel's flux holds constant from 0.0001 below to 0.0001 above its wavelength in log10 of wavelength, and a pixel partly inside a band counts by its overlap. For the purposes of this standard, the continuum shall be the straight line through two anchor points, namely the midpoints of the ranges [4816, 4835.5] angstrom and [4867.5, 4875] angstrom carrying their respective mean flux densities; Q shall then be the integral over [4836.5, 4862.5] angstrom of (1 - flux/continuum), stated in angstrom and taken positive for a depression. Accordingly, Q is 2.1 angstrom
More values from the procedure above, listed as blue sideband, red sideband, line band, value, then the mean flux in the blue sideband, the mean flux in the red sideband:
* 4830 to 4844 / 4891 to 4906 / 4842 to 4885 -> 3.2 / 2.37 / 2.44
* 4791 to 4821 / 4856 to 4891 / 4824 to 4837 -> 0.4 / 2.59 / 2.21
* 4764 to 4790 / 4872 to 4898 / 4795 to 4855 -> -1.7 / 2.48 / 2.36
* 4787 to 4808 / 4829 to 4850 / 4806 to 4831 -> -2.9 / 2.42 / 2.31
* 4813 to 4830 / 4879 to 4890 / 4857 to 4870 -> 2.3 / 2.69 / 2.37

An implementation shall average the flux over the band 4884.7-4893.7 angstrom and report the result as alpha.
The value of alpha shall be 2.3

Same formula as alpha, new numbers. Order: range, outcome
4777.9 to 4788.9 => 2.56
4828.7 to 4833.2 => 2.29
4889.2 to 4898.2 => 2.35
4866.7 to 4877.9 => 2.28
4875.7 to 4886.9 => 2.35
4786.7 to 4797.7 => 2.42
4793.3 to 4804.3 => 2.46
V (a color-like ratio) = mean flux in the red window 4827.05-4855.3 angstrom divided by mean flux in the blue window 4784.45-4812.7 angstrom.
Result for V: 0.95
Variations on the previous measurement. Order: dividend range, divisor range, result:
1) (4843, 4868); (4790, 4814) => 0.87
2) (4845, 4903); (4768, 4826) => 0.90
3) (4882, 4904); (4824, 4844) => 1.01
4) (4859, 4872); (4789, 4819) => 0.83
